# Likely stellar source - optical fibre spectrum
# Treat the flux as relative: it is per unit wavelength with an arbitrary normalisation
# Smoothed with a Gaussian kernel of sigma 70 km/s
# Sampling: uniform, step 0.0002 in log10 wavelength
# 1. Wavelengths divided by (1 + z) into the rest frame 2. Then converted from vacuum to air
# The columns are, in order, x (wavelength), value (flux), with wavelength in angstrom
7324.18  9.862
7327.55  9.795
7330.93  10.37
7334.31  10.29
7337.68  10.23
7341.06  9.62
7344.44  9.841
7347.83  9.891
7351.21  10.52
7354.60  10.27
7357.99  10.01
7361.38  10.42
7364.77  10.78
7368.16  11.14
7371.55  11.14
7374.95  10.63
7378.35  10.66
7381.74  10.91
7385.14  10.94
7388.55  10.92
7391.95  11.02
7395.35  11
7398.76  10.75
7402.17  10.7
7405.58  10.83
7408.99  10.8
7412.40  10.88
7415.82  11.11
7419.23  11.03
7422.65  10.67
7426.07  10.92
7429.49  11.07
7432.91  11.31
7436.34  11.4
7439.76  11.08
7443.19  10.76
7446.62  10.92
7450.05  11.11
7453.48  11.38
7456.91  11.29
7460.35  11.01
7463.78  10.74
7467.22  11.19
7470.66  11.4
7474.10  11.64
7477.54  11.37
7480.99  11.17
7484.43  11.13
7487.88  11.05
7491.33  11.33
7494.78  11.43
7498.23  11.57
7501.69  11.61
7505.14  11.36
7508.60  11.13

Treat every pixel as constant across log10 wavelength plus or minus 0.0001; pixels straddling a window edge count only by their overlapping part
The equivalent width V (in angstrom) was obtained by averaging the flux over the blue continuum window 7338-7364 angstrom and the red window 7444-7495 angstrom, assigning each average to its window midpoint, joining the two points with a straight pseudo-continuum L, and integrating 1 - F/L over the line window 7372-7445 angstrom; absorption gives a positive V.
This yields -2.0 angstrom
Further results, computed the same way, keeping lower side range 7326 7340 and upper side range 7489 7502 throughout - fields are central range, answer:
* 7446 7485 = 0.0 angstrom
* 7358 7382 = -0.7 angstrom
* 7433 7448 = -0.1 angstrom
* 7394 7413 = -0.2 angstrom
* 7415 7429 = -0.1 angstrom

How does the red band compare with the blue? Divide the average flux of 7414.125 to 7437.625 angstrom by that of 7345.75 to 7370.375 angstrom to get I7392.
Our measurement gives 1.1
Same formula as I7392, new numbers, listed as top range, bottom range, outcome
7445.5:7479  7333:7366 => 1.10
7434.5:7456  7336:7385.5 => 1.06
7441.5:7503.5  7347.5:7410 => 1.05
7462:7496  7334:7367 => 1.10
